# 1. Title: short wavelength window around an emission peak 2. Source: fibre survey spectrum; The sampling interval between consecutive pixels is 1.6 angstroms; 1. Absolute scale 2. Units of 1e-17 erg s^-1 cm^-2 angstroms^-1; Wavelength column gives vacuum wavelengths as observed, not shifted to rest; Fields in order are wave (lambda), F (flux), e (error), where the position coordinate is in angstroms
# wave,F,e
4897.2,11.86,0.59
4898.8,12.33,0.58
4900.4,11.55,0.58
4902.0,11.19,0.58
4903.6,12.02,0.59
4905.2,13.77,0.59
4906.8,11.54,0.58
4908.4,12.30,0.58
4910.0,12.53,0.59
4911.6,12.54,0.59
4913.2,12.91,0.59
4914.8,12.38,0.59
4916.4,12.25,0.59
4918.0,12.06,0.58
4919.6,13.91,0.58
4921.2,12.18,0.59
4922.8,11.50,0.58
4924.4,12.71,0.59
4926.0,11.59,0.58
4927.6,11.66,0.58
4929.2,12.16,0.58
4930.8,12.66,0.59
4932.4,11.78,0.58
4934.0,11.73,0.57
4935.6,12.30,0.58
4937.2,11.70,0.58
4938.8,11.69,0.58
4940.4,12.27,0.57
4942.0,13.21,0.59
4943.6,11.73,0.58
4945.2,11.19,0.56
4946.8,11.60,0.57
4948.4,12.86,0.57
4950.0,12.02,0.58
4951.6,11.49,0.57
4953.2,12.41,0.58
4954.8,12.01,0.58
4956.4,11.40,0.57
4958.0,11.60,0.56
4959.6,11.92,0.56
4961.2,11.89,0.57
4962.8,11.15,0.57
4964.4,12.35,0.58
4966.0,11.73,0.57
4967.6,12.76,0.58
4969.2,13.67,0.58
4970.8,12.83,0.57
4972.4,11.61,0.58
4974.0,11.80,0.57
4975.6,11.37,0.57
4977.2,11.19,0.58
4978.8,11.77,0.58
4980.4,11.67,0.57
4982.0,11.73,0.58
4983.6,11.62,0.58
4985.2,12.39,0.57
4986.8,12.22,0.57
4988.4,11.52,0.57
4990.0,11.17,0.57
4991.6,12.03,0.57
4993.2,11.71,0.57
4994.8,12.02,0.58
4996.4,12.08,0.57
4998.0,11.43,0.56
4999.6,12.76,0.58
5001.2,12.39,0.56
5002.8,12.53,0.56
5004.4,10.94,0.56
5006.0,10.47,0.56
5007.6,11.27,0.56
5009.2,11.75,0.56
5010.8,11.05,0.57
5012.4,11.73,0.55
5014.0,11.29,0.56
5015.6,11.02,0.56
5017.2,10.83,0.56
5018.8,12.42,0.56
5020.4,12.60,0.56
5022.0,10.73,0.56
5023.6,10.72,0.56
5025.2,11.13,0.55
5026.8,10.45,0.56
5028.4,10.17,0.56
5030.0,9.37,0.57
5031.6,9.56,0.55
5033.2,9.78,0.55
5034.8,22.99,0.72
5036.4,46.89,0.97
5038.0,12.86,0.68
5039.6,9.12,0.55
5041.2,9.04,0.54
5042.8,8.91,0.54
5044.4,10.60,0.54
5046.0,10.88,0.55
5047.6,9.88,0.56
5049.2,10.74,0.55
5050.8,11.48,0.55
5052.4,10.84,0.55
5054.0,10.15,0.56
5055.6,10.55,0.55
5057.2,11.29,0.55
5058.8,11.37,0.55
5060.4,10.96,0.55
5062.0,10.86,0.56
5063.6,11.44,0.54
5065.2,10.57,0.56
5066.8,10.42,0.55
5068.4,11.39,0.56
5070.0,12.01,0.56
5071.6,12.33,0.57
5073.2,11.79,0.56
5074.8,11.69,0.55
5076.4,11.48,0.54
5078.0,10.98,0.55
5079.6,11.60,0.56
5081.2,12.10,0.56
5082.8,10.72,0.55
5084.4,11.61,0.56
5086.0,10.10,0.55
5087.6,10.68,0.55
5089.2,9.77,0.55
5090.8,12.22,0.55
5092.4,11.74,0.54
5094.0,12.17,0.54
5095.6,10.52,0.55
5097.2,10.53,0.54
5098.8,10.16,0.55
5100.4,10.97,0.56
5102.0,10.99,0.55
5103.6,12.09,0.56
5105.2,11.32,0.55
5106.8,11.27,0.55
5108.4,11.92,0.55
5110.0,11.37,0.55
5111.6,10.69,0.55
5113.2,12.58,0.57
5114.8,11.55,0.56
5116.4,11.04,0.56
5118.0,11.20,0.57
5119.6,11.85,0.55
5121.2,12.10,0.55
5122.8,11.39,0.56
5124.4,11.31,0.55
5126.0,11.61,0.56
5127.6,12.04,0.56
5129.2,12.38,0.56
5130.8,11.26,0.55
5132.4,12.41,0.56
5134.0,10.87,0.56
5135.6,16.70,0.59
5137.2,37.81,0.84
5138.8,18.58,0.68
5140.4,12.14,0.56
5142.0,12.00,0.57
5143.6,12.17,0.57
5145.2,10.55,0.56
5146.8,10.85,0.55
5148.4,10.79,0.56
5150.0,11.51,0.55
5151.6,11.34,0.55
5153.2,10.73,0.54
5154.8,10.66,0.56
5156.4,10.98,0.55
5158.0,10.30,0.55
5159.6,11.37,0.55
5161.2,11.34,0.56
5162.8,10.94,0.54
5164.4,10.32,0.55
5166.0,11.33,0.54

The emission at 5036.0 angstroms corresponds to Hbeta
